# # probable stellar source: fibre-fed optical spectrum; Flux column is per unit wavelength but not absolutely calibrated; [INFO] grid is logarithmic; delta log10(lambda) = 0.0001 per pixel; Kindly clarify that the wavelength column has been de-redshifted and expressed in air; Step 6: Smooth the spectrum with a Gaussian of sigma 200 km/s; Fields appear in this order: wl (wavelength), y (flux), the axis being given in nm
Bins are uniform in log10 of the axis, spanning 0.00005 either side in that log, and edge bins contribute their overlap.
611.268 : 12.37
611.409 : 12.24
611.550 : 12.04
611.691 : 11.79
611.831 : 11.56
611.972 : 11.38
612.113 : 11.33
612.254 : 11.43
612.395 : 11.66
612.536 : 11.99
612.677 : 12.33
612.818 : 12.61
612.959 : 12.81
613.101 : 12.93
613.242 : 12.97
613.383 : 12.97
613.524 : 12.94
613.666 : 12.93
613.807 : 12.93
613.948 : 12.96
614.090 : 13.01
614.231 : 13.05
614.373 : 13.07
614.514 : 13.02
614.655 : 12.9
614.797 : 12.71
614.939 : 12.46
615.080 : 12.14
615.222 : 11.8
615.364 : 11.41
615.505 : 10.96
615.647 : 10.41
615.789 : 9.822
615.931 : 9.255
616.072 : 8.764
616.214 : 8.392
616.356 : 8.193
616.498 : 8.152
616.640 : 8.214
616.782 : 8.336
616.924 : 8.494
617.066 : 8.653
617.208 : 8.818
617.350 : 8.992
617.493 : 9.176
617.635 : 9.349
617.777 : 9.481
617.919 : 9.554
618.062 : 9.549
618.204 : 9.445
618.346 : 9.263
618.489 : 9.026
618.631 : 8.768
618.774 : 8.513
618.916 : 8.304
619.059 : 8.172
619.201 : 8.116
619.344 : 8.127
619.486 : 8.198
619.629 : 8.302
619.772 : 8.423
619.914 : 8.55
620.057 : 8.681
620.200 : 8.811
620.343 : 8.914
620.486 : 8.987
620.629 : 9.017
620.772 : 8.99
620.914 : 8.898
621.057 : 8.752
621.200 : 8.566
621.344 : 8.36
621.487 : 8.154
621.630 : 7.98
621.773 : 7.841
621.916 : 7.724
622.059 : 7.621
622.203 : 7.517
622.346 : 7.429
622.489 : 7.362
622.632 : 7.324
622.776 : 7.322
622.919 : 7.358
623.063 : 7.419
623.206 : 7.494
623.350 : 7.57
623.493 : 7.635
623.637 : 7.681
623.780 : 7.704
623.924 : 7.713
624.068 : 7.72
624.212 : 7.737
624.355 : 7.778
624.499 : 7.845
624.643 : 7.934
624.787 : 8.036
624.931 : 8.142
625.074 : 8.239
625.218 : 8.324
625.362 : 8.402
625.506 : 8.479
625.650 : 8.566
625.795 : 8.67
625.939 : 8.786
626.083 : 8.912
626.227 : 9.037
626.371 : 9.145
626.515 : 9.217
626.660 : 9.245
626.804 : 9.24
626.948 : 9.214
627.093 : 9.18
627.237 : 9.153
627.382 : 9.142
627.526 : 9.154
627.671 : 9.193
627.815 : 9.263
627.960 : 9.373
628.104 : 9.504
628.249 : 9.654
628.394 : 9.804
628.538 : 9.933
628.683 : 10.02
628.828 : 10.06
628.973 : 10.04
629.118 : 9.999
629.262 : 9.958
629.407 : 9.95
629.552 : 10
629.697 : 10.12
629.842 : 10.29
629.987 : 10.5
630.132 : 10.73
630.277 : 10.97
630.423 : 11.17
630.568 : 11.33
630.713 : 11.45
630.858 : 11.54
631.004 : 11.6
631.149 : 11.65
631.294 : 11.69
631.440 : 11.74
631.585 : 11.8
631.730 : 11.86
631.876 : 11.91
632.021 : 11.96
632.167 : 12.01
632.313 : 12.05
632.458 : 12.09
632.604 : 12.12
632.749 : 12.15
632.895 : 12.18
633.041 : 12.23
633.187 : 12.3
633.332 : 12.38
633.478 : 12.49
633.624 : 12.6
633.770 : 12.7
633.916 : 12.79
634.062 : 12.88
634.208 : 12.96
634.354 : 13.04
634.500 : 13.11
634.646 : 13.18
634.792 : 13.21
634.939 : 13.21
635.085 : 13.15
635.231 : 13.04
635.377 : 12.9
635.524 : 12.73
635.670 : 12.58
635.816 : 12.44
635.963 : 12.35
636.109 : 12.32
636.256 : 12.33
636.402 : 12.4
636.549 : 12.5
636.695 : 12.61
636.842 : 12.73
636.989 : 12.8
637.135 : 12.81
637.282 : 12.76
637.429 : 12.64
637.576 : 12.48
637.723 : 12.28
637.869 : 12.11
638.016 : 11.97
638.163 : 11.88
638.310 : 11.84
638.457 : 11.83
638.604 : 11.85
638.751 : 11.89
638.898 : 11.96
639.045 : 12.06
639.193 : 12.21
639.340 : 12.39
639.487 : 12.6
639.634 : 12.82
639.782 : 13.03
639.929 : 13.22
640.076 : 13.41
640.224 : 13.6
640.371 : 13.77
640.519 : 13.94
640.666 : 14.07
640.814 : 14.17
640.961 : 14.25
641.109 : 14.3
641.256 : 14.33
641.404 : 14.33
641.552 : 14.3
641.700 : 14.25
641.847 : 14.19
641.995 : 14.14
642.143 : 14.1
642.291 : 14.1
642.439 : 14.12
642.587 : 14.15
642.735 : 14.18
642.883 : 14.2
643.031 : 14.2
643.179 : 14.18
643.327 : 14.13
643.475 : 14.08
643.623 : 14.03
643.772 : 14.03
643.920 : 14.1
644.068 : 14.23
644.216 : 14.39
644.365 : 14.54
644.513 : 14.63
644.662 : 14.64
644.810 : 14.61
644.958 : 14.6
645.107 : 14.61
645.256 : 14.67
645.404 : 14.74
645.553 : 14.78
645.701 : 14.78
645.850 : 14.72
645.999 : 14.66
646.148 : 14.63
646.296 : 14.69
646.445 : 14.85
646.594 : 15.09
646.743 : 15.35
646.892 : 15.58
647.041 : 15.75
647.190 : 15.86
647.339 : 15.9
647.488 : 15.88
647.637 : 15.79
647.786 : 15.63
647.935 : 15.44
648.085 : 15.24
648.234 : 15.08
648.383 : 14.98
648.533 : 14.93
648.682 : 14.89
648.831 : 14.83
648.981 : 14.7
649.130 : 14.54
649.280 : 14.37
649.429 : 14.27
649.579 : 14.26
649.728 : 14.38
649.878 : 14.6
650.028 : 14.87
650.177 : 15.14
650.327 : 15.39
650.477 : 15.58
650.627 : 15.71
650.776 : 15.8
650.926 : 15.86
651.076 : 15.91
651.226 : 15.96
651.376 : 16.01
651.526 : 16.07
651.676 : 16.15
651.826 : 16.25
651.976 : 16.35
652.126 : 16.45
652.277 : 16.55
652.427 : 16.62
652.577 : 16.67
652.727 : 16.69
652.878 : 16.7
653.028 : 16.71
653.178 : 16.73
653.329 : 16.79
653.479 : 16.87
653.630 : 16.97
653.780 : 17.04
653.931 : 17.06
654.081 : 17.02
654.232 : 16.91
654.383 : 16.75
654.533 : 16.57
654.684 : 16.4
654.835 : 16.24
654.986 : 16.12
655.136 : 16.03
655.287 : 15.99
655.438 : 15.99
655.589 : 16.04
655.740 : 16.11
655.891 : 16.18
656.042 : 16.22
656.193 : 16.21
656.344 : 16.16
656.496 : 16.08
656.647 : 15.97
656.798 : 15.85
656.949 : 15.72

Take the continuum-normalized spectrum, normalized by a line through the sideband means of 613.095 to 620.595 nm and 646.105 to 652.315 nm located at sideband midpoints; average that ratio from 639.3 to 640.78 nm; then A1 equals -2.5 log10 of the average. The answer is 0.043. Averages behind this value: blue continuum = 10.1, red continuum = 15.4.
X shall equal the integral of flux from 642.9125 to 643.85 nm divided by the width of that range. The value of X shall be 14.1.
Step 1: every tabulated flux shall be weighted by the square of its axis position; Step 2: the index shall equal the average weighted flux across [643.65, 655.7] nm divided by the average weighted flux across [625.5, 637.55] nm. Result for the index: 1.46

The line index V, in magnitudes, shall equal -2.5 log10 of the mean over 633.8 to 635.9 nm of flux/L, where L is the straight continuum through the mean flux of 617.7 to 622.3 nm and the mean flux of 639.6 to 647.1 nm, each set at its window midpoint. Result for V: -0.06 mag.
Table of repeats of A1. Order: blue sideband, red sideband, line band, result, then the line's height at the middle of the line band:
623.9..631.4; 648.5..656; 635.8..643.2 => -0.043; 12.6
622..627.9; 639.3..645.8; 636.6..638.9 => 0.018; 12.5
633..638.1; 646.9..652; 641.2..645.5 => -0.010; 14.2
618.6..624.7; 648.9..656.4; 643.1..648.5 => -0.044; 14.3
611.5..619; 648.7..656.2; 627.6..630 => 0.275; 12.7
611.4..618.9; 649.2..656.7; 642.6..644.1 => 0.046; 14.7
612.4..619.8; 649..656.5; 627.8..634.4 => 0.131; 12.7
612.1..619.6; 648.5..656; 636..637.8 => 0.092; 13.7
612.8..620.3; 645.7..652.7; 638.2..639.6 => 0.141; 13.8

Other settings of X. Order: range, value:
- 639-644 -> 13.8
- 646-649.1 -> 15.2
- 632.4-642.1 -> 12.9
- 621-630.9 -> 8.88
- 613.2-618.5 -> 10.6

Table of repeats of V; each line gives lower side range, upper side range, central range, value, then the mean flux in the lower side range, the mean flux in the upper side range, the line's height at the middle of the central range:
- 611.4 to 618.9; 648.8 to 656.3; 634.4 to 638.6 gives 0.100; 10.9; 16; 13.8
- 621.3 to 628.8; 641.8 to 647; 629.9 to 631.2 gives -0.107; 8.42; 14.5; 10.1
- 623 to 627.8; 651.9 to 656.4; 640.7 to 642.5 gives -0.098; 8.43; 16.5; 13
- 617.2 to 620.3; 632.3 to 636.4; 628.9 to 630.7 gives 0.105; 8.8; 12.6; 11.5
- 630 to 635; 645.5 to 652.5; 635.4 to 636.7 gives 0.029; 12.1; 15.3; 12.8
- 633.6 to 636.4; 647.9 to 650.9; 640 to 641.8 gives -0.029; 12.8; 15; 13.7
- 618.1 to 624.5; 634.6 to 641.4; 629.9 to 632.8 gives -0.061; 8.17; 12.8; 11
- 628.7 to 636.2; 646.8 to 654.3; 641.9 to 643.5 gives -0.004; 11.9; 15.8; 14.1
